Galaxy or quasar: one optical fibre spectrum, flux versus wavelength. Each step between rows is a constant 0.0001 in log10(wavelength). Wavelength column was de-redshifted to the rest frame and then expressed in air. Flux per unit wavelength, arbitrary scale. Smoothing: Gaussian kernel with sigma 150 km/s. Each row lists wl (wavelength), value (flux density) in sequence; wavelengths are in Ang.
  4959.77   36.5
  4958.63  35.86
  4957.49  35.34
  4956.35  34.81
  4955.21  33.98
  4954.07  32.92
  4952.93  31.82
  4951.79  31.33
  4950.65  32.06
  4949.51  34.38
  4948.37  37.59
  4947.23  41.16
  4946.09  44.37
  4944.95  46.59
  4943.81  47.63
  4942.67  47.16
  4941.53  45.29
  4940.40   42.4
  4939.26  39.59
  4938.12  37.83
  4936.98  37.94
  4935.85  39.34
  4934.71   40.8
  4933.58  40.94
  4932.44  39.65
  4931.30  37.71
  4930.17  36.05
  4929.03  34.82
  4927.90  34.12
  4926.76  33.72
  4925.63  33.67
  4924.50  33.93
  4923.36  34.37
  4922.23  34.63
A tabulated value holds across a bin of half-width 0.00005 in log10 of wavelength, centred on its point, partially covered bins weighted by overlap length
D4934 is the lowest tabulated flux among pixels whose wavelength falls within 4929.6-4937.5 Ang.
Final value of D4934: 36.05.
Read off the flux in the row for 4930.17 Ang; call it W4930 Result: 36.05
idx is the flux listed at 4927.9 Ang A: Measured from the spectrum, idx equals 34.12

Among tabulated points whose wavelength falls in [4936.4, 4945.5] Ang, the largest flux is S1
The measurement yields 47.63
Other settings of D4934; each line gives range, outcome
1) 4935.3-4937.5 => 37.94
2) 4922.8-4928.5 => 33.67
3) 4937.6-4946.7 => 37.83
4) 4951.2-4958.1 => 31.33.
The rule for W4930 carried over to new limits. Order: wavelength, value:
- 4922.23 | 34.63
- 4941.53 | 45.29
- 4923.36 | 34.37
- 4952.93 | 31.82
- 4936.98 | 37.94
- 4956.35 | 34.81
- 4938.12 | 37.83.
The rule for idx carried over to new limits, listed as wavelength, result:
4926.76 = 33.72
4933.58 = 40.94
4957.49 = 35.34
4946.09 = 44.37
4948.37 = 37.59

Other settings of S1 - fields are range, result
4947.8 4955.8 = 37.59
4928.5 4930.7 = 36.05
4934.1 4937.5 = 40.8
